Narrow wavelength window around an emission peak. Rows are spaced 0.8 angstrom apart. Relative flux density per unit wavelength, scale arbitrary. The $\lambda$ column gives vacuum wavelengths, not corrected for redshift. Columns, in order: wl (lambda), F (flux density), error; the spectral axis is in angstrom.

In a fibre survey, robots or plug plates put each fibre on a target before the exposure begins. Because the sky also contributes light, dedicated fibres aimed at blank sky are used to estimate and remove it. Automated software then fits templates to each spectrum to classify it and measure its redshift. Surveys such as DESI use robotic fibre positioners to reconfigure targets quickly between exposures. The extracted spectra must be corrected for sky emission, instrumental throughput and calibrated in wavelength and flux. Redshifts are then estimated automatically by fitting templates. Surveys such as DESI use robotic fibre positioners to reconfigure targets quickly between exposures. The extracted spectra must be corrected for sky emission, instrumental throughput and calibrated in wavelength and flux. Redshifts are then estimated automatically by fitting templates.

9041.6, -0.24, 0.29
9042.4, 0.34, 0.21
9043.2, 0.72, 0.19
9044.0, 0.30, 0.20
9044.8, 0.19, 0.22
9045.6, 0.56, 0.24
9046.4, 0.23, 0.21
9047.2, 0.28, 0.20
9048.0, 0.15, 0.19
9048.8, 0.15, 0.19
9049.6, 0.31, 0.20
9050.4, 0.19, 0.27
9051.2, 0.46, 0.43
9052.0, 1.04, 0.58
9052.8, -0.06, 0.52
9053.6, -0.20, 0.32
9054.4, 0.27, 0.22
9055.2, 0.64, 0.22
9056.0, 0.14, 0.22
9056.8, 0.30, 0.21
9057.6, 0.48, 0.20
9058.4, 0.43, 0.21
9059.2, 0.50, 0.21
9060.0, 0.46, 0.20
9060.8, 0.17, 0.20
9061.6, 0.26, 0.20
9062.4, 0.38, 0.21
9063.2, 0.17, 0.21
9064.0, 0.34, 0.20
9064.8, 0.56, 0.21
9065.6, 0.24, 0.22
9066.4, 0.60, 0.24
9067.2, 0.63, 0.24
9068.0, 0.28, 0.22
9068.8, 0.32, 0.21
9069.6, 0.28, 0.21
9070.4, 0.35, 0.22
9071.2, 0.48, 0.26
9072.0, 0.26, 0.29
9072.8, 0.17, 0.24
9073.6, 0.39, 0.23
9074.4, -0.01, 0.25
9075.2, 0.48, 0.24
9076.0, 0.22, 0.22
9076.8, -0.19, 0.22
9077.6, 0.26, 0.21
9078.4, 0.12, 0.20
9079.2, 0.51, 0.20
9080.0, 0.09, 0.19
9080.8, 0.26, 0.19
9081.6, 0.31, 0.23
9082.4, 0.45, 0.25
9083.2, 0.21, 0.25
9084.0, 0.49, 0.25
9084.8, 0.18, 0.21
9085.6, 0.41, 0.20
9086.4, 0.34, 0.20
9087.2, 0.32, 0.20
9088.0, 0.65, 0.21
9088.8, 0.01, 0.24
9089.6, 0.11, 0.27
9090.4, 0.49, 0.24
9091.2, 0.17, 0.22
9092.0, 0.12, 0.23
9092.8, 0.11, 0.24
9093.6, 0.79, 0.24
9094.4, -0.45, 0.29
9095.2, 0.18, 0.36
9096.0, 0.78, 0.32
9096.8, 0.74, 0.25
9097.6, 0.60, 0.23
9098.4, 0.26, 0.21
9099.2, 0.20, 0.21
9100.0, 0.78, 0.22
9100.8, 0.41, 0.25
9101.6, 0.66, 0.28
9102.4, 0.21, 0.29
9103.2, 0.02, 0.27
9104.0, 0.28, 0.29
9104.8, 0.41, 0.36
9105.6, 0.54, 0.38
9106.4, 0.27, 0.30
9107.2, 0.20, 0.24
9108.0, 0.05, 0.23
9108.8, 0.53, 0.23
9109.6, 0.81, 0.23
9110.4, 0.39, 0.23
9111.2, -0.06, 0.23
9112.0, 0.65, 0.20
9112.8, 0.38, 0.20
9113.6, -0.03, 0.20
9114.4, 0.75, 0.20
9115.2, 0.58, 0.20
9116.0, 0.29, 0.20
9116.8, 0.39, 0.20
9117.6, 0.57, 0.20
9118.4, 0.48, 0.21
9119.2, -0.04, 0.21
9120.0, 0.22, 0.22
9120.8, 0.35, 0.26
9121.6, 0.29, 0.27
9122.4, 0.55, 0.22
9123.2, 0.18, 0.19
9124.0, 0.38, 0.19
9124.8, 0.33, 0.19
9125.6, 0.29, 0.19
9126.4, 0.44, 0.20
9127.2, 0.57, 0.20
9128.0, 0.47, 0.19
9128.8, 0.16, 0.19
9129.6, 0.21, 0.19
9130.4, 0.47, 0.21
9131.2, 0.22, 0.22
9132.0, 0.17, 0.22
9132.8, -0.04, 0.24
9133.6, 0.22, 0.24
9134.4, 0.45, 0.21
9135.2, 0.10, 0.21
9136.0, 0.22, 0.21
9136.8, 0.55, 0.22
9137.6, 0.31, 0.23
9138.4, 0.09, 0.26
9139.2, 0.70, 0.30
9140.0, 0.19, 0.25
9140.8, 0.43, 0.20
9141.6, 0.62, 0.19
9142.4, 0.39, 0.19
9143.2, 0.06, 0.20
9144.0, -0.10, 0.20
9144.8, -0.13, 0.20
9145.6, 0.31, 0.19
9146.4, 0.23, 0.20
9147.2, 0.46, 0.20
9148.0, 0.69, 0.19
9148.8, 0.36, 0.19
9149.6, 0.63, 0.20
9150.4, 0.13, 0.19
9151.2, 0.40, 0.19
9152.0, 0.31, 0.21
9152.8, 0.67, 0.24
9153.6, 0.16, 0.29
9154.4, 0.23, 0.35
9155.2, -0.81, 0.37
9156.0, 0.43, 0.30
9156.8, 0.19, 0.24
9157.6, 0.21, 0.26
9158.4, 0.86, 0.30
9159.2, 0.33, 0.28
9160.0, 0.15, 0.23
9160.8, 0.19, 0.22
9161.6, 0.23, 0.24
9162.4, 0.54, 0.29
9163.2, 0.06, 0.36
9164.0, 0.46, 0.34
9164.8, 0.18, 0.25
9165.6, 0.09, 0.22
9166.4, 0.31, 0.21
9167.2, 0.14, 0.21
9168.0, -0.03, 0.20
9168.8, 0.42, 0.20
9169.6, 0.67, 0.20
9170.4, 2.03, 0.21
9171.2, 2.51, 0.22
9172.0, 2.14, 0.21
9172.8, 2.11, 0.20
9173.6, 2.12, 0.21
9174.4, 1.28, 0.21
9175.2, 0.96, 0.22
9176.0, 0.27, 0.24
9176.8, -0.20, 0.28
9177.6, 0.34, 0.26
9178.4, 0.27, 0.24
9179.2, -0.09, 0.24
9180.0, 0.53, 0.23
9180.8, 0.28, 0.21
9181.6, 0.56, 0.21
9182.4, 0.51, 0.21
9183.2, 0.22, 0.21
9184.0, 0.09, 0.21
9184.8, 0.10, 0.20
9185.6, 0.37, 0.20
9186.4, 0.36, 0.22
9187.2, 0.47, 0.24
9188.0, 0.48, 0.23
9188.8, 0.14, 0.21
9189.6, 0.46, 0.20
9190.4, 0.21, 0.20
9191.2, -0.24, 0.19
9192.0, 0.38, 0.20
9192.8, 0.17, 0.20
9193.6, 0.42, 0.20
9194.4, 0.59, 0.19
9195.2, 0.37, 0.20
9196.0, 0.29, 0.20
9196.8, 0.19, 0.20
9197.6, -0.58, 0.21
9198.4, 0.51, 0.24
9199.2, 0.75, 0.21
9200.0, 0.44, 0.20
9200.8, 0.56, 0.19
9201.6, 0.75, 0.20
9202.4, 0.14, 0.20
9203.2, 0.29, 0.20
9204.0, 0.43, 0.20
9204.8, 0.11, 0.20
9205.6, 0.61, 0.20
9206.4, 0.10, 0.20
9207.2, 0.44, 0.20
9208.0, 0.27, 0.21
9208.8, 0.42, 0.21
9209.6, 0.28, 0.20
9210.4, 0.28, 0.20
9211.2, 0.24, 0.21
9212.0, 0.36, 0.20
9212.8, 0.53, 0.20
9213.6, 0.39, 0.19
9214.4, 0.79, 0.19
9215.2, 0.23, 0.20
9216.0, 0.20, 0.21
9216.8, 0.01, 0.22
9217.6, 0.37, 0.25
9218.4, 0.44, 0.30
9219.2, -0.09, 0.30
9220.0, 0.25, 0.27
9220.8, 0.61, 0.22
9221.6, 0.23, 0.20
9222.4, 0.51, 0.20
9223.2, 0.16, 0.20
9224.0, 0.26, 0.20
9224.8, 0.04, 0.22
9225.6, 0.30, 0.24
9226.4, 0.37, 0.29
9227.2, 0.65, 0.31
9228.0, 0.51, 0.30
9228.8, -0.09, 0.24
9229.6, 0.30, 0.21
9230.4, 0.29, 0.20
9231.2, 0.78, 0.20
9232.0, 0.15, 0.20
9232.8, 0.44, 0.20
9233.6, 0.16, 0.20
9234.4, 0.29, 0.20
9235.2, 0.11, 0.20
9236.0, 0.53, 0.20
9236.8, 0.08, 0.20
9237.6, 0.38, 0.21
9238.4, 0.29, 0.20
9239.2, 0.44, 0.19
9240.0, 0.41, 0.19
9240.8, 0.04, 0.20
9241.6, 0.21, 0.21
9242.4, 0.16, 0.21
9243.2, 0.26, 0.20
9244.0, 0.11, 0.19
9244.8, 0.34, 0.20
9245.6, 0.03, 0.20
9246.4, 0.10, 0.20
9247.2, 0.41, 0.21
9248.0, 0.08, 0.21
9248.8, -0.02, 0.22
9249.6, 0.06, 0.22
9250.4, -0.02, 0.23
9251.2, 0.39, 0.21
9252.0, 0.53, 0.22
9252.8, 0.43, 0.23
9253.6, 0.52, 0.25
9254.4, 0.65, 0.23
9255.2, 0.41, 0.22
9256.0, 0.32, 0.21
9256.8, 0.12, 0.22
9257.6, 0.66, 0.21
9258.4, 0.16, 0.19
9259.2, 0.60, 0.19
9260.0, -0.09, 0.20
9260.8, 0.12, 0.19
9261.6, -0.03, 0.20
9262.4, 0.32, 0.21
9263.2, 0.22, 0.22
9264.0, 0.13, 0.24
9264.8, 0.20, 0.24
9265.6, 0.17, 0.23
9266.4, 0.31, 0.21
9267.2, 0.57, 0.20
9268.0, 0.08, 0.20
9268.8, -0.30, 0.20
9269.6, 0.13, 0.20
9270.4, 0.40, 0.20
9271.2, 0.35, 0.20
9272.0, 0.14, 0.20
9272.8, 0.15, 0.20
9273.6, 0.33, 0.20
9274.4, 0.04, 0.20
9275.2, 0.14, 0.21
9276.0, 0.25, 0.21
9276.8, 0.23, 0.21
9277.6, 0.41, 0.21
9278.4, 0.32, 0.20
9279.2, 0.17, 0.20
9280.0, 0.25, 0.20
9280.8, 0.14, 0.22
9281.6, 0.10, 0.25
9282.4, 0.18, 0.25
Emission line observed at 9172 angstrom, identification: Hbeta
